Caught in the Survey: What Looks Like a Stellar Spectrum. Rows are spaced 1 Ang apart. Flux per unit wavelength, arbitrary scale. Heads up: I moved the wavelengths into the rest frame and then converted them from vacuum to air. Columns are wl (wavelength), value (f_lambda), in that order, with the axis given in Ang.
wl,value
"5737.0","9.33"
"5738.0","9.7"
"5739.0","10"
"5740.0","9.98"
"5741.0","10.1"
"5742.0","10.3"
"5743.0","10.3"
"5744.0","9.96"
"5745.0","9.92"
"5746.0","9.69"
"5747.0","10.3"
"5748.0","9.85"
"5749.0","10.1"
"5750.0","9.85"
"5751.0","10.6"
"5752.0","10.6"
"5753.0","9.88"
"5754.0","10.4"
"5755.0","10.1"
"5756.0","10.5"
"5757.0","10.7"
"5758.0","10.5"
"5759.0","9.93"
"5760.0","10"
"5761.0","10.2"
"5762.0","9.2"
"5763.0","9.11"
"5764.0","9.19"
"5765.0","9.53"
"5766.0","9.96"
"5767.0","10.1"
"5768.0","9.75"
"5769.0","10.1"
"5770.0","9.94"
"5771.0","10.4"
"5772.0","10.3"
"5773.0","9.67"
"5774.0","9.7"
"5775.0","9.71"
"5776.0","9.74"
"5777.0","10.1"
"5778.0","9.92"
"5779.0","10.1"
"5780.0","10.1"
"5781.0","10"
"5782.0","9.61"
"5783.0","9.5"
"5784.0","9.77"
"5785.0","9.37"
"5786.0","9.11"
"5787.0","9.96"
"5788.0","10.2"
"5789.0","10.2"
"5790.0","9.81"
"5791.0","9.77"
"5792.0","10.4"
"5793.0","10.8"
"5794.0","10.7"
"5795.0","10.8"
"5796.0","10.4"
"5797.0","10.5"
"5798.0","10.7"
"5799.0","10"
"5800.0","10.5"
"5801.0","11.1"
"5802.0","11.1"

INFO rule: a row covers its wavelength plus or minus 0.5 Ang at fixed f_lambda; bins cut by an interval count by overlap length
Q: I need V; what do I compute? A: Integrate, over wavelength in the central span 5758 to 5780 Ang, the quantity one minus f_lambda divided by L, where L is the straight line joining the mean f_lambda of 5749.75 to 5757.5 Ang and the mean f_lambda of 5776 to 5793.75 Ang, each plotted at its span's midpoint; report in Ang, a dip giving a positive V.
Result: 0.60 Ang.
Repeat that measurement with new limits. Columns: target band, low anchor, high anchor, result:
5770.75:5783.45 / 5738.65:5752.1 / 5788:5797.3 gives 0.46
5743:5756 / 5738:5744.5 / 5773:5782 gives -0.12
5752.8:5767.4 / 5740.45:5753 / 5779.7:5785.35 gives 0.03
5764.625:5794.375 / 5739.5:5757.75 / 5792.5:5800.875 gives 1.40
